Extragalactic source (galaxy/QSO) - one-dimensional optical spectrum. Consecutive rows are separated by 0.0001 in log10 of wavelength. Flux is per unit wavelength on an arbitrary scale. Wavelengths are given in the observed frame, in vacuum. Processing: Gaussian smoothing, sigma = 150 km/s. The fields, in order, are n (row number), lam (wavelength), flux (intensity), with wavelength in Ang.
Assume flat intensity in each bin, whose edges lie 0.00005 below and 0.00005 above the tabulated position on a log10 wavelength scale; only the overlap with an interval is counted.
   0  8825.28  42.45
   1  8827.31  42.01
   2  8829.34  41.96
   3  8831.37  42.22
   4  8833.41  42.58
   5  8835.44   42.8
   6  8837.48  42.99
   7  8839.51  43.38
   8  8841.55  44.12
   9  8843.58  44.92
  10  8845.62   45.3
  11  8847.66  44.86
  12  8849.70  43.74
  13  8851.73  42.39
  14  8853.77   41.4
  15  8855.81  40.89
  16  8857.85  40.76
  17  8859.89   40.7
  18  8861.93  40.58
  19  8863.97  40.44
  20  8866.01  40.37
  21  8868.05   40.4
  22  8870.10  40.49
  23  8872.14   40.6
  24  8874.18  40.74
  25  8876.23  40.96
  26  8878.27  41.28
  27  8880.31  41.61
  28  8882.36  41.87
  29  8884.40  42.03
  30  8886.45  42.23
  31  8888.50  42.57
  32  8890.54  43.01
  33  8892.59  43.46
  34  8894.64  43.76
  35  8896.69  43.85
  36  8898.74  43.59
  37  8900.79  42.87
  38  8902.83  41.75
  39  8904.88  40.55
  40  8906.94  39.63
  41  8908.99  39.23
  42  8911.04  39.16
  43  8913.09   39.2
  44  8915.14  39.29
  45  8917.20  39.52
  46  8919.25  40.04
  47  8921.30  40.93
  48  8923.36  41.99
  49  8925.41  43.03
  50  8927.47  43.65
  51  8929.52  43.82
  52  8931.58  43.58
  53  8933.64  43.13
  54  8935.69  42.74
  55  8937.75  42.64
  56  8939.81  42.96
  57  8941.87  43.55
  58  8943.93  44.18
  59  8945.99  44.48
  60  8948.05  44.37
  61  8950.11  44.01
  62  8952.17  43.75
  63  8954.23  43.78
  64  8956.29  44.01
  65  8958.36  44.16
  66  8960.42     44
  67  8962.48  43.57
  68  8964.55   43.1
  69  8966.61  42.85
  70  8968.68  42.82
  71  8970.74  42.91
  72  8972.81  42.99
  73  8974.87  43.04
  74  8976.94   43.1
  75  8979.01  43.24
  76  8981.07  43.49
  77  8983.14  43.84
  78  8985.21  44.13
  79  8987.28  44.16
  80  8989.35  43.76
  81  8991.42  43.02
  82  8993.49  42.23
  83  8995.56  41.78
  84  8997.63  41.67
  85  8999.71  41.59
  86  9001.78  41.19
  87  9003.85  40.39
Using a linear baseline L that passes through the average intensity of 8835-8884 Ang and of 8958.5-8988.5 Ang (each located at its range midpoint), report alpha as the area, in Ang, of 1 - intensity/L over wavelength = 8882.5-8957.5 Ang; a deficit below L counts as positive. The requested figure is 0.6 Ang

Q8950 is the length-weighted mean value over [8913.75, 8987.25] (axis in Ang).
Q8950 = 43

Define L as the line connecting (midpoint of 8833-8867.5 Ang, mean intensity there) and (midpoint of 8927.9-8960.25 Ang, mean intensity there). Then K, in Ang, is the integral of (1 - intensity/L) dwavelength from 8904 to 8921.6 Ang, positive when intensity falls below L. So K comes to 1.5 Ang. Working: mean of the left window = 42.5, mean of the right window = 43.7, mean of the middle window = 39.7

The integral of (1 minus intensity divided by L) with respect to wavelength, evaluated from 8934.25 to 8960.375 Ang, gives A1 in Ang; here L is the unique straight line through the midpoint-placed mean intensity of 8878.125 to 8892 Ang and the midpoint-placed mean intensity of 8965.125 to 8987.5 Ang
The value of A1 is -0.47 Ang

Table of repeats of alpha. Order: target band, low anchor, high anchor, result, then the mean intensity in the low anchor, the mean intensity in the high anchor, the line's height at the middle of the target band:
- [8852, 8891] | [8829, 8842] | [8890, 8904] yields 1.66 Ang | 42.8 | 43.2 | 43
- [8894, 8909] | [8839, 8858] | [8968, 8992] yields 0.45 Ang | 43.3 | 43.4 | 43.3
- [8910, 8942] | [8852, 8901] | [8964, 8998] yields 0.43 Ang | 41.7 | 43.1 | 42.3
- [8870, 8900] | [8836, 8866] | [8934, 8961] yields 0.53 Ang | 42.5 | 43.7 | 43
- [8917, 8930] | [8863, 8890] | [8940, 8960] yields 0.33 Ang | 41.2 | 44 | 43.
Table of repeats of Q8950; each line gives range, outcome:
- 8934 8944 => 43.1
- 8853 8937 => 41.5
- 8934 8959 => 43.7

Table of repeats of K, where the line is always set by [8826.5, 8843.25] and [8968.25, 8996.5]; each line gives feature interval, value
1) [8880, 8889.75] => 0.2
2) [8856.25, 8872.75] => 0.9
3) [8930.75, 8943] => 0.0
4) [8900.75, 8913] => 0.8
